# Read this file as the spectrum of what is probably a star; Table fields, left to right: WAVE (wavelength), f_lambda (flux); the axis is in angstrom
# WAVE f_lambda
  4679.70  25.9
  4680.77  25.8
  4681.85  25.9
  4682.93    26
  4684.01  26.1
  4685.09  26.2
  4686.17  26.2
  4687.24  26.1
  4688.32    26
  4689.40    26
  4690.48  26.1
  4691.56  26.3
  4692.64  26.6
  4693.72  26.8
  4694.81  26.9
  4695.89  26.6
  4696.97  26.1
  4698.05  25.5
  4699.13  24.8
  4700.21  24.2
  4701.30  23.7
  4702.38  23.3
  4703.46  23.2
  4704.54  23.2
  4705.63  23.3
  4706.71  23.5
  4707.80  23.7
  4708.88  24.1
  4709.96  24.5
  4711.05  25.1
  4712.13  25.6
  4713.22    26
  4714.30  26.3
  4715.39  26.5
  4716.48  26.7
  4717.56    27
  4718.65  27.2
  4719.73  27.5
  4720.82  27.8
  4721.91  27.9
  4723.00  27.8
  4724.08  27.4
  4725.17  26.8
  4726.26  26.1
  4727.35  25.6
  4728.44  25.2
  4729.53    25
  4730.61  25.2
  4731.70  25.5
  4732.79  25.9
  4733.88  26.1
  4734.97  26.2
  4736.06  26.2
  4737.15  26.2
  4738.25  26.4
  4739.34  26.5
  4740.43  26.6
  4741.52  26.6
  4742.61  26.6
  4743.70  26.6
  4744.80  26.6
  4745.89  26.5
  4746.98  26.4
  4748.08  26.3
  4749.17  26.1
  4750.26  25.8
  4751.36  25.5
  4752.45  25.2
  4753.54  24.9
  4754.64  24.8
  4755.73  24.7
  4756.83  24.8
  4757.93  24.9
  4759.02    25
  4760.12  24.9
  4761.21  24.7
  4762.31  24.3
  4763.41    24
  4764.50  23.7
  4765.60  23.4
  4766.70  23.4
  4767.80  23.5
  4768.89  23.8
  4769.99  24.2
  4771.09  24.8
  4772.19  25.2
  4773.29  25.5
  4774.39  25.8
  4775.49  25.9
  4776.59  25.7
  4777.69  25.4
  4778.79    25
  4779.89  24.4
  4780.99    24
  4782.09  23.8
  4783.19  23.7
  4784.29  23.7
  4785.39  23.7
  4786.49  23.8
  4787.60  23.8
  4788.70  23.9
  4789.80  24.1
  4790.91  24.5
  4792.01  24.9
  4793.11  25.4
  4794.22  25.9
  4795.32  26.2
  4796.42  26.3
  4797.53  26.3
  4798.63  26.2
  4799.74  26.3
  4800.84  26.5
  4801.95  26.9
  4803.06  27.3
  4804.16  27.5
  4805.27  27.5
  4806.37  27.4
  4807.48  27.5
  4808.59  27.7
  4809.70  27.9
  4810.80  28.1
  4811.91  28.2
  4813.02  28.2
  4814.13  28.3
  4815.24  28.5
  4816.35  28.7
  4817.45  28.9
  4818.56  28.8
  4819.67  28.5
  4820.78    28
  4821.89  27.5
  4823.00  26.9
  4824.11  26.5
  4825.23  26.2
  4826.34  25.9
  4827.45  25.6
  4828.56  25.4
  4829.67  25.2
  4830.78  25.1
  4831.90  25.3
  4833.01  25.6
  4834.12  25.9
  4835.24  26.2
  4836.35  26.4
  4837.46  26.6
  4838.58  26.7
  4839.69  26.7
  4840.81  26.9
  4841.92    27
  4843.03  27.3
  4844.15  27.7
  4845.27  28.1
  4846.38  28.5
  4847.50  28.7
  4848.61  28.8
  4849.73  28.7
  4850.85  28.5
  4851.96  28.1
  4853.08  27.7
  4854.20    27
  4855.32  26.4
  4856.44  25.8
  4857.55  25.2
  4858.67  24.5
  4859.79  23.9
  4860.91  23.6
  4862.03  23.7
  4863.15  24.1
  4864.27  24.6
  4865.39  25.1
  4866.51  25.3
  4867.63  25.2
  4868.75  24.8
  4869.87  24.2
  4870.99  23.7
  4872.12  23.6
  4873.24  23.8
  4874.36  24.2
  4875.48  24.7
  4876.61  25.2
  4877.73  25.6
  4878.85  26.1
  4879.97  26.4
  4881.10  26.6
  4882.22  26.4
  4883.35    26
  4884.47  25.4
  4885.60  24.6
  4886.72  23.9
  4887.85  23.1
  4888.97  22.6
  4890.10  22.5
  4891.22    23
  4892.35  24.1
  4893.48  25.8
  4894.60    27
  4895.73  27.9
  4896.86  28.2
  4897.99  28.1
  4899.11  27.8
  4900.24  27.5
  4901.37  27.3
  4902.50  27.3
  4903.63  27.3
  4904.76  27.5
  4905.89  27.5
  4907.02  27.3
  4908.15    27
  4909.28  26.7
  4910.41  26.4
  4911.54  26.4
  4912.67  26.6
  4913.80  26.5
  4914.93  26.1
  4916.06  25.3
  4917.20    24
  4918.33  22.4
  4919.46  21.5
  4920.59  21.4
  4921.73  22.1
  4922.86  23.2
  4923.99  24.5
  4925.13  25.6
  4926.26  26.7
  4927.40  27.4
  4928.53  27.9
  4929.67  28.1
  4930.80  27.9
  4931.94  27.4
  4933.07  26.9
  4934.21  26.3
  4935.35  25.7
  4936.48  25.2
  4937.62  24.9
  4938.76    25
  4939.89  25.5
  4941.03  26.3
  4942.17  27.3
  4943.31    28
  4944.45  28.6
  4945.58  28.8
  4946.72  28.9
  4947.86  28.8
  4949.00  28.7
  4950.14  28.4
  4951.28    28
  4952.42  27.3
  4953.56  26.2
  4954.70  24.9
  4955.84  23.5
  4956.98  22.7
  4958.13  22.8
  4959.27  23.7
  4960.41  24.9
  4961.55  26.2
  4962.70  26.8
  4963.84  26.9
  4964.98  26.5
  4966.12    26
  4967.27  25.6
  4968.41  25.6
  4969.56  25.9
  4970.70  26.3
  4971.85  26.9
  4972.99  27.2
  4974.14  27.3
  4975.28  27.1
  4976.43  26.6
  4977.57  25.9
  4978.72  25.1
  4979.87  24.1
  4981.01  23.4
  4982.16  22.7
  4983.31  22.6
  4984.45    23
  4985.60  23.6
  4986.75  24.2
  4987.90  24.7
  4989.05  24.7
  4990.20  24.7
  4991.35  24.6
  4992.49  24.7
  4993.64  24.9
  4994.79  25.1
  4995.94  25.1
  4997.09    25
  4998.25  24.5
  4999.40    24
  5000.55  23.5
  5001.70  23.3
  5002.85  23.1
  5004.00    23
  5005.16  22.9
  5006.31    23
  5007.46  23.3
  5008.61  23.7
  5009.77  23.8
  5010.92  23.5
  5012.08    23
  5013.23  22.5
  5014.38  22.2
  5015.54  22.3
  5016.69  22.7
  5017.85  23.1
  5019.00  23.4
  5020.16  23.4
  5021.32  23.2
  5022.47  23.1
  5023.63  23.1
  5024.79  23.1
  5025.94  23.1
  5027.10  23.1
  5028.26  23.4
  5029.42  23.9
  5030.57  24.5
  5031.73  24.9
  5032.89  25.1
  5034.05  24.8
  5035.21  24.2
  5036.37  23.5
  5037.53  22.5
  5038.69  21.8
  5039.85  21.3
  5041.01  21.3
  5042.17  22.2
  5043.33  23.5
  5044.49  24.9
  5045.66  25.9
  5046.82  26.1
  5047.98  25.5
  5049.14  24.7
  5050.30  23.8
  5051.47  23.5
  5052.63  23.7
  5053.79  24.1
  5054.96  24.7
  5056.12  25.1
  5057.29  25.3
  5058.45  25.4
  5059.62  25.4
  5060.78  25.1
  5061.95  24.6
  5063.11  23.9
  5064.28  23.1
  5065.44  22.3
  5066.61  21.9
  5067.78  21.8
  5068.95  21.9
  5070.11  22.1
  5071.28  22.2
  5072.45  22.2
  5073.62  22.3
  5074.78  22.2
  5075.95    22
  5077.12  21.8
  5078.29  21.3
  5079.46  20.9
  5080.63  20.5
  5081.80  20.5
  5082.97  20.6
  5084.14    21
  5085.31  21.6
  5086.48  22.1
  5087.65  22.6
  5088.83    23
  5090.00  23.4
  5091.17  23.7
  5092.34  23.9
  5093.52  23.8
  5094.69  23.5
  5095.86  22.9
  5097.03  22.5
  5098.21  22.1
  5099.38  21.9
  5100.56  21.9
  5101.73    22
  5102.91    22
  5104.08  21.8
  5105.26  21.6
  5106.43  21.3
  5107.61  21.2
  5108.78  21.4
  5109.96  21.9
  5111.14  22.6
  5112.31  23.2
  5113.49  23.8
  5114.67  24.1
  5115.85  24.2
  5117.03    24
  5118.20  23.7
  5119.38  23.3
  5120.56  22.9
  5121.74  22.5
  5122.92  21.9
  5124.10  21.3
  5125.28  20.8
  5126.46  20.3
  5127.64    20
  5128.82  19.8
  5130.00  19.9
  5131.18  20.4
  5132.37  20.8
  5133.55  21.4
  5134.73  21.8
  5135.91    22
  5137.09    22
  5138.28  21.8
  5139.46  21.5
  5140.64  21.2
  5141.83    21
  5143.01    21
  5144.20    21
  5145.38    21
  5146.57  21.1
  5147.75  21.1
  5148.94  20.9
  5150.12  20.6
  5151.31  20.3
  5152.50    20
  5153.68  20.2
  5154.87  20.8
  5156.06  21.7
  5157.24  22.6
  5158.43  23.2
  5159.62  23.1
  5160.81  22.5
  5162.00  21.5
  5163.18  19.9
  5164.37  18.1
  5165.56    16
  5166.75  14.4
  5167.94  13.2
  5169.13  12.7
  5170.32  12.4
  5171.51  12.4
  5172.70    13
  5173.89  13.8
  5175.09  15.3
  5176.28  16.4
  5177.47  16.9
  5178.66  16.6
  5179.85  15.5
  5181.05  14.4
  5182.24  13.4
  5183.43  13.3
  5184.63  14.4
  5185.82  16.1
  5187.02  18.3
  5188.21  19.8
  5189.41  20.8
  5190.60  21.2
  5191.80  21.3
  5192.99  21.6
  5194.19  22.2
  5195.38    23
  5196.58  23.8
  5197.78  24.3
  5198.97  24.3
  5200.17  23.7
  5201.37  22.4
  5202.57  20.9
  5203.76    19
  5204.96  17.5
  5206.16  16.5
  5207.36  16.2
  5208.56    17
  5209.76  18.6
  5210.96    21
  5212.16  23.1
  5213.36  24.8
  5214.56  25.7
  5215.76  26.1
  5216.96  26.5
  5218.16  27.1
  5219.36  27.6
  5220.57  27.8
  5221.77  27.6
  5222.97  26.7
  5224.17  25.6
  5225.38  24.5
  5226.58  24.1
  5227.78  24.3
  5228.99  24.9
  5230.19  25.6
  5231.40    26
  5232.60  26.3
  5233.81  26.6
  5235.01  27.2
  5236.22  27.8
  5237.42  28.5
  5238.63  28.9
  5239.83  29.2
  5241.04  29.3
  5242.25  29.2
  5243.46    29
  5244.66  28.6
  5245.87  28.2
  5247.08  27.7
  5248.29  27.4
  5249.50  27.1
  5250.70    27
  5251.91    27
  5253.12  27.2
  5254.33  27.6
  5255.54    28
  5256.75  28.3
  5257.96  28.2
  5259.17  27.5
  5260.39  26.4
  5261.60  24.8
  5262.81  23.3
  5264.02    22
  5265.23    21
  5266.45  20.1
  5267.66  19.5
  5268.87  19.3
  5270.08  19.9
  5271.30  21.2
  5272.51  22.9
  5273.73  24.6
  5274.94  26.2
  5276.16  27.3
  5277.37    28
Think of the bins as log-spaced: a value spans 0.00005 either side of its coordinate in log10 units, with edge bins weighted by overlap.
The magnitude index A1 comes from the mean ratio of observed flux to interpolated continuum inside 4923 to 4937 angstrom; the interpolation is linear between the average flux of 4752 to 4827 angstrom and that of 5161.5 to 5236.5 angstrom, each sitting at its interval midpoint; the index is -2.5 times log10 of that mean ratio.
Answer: -0.11 mag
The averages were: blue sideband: 25.8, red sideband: 20.6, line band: 26.5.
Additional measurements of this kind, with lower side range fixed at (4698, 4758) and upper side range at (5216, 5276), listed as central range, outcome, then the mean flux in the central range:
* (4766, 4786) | 0.05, 24.5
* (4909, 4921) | 0.04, 24.9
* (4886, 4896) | 0.06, 24.3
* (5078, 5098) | 0.16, 22.2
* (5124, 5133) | 0.26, 20.4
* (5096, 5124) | 0.15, 22.5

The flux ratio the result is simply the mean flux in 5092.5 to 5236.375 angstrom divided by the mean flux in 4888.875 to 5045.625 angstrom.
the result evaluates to 0.8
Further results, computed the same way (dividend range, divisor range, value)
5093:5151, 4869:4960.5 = 0.85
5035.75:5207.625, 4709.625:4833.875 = 0.82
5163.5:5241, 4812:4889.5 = 0.81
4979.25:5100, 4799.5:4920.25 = 0.89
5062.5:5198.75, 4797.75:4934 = 0.79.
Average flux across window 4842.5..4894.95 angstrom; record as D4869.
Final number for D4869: 25.5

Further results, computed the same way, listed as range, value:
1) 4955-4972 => 25.3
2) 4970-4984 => 25.4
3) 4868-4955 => 26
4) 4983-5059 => 23.8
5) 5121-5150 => 21.1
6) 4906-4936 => 25.7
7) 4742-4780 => 25.1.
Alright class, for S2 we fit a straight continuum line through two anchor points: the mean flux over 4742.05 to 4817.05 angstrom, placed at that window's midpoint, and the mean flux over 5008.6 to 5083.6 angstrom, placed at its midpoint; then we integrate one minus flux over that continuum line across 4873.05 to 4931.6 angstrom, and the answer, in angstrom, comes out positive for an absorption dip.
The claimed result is -2.8 angstrom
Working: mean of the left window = 25.6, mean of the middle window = 25.7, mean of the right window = 23.2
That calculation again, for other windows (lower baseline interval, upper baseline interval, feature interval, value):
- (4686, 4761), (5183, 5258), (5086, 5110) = 2.17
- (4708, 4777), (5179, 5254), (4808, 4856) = -3.82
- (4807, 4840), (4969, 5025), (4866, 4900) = 1.06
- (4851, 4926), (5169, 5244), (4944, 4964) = -1.45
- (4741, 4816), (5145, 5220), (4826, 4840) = -0.63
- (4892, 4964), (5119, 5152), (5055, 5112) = -0.19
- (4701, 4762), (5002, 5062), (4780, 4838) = -2.58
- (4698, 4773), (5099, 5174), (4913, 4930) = -1.21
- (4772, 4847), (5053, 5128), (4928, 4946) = -1.62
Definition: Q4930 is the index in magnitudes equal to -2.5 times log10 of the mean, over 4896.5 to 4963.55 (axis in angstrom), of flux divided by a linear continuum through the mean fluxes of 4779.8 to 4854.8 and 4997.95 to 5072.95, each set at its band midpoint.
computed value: -0.05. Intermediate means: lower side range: 26.6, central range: 26.2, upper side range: 23.5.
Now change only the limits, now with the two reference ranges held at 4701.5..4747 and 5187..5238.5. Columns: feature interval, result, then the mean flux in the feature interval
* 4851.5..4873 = 0.007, 25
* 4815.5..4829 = -0.078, 27.3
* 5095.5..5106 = 0.096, 22.1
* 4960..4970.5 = -0.058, 26.1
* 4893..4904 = -0.100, 27.4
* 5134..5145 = 0.116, 21.5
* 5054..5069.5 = 0.017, 23.9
